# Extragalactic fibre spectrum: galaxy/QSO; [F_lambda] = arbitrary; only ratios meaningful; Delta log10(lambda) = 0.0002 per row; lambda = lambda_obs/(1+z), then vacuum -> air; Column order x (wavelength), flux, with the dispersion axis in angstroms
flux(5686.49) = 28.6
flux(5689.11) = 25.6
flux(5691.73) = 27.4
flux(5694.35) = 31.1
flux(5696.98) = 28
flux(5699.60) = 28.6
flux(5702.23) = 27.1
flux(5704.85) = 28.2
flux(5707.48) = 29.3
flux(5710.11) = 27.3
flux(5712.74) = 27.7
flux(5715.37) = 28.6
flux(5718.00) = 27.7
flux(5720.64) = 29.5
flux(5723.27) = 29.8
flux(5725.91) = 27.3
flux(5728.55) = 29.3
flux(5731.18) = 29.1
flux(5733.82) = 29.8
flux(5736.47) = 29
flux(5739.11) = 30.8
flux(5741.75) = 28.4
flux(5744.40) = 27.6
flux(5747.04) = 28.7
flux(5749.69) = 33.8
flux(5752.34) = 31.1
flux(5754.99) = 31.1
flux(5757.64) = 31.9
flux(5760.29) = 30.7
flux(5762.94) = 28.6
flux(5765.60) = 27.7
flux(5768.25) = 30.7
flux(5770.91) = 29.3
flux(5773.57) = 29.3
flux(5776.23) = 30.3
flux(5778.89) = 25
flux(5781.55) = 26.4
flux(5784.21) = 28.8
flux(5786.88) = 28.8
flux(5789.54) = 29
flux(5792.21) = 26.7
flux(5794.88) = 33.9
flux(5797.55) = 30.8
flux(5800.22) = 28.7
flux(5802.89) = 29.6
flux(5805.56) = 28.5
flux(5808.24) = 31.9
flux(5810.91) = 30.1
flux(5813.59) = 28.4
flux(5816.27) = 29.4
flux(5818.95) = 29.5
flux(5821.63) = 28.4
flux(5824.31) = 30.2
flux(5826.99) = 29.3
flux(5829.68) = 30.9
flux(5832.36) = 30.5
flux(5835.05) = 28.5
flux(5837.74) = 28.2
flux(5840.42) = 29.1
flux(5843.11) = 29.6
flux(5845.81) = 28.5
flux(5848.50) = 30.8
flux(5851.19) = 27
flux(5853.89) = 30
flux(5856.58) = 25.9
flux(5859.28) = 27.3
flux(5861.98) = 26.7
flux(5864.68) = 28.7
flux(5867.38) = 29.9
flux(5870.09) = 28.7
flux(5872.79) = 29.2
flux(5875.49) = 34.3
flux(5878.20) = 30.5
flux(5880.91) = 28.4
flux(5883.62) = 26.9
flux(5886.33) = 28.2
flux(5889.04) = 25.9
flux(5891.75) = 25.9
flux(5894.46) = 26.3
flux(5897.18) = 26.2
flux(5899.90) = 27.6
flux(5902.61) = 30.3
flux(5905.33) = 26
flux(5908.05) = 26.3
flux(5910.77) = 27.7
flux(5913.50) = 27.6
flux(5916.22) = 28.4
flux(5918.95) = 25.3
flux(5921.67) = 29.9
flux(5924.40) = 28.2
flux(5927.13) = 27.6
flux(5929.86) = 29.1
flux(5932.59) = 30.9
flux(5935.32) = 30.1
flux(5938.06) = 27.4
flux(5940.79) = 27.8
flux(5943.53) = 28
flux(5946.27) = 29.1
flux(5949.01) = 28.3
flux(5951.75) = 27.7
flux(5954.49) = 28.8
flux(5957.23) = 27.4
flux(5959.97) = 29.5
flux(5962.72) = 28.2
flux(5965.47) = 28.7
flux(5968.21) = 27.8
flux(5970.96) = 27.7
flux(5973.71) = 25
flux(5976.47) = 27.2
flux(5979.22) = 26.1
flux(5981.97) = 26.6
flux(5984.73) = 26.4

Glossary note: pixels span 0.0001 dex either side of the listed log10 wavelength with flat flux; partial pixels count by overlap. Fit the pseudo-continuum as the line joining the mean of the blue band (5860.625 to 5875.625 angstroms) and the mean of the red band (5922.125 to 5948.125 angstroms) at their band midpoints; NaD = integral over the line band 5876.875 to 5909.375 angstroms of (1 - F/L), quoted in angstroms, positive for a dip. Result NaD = 1.85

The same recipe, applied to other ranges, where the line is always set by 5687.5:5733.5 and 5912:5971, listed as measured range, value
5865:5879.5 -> -1.0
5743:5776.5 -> -2.0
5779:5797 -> -0.2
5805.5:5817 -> -0.6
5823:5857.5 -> -1.0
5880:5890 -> 0.4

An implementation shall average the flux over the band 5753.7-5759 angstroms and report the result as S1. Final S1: 31.5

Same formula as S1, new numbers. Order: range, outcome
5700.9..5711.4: 28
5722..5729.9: 28.8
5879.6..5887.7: 27.8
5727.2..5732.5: 29.2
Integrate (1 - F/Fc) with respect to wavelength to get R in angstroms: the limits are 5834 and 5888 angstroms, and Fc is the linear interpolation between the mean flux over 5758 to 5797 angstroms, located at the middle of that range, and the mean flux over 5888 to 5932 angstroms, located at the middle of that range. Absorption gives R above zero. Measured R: -1.4 angstroms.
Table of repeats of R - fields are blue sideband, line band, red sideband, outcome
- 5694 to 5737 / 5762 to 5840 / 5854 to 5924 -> -2.58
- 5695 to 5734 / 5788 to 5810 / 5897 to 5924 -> -1.38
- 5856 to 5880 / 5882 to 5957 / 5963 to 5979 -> 0.89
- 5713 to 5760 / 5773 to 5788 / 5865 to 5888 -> 0.77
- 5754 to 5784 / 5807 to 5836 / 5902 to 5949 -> -0.92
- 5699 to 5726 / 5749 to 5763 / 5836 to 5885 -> -1.40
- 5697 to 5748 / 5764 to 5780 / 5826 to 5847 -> 0.08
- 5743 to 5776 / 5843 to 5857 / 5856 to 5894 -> -0.02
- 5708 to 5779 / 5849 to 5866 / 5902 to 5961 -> 0.53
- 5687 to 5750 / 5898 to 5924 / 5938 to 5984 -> 0.22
